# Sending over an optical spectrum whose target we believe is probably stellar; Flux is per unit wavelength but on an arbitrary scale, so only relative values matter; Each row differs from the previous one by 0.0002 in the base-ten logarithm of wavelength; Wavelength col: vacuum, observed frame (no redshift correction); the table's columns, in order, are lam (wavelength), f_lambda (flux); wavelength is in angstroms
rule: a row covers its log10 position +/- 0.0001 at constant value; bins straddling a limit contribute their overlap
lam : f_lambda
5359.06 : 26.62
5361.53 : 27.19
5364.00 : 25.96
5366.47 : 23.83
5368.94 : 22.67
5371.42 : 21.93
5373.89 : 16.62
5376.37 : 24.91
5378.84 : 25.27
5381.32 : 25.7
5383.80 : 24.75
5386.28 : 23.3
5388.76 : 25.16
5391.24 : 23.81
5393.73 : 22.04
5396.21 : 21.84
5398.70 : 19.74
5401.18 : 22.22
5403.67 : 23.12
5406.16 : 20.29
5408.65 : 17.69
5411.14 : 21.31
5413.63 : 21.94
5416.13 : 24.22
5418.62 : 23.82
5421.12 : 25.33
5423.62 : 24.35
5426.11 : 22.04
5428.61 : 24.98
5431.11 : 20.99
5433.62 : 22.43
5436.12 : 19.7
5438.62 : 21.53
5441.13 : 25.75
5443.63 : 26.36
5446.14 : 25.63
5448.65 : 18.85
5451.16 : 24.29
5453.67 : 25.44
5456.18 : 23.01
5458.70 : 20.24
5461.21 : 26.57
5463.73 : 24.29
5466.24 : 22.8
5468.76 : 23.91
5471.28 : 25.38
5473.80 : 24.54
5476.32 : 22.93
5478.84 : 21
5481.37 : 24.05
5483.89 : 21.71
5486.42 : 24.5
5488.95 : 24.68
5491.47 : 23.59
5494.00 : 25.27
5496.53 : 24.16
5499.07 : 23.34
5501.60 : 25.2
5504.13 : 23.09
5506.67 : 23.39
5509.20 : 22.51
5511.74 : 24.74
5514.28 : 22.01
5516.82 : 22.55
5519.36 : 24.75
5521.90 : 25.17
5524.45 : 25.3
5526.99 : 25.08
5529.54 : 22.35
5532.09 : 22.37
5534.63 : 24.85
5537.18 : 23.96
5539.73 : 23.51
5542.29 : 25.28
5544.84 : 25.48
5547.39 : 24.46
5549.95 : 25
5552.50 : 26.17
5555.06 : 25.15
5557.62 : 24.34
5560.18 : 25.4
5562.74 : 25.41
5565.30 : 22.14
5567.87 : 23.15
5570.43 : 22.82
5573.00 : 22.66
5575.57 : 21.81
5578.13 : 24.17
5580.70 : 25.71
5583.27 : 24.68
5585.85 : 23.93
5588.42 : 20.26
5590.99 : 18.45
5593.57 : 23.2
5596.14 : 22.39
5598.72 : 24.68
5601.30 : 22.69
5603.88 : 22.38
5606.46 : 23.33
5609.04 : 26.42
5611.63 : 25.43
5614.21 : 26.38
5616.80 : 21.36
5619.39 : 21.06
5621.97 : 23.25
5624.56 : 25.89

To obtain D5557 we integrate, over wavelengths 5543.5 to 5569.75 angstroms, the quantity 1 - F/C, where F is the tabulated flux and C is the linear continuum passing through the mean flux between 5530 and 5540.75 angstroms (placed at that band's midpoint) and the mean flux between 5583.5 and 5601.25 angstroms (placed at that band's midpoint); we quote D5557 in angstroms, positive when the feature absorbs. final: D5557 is -1.71 angstroms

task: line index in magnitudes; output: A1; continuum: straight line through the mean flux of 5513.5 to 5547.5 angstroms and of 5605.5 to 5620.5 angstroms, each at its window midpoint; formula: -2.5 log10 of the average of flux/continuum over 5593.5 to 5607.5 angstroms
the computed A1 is 0.04 mag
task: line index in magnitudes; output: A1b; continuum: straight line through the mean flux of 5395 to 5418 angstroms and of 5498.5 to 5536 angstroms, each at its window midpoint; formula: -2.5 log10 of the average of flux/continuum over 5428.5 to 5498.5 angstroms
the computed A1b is -0.04 mag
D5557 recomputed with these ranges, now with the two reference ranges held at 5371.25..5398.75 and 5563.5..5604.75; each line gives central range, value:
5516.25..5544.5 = -1.6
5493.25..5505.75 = -0.6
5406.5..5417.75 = 0.9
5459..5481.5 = -0.8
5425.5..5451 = 0.1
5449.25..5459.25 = -0.1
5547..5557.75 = -1.1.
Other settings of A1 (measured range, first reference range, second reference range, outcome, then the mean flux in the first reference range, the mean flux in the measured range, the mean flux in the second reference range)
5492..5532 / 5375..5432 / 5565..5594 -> -0.05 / 23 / 23.9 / 22.7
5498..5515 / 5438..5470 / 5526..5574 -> 0.02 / 23.8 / 23.5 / 24.2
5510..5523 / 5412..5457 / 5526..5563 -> 0.02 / 23.4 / 23.8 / 24.6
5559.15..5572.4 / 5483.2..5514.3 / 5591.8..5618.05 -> 0.00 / 23.8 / 23.7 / 23.7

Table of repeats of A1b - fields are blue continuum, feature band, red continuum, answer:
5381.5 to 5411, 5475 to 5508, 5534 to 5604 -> -0.03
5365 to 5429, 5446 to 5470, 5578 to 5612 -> -0.02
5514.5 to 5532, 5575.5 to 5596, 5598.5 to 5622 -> 0.04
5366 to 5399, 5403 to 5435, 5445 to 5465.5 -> 0.04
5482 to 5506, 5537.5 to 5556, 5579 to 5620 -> -0.06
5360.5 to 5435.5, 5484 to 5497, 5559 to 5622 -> -0.05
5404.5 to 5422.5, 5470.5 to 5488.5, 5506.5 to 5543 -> -0.01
